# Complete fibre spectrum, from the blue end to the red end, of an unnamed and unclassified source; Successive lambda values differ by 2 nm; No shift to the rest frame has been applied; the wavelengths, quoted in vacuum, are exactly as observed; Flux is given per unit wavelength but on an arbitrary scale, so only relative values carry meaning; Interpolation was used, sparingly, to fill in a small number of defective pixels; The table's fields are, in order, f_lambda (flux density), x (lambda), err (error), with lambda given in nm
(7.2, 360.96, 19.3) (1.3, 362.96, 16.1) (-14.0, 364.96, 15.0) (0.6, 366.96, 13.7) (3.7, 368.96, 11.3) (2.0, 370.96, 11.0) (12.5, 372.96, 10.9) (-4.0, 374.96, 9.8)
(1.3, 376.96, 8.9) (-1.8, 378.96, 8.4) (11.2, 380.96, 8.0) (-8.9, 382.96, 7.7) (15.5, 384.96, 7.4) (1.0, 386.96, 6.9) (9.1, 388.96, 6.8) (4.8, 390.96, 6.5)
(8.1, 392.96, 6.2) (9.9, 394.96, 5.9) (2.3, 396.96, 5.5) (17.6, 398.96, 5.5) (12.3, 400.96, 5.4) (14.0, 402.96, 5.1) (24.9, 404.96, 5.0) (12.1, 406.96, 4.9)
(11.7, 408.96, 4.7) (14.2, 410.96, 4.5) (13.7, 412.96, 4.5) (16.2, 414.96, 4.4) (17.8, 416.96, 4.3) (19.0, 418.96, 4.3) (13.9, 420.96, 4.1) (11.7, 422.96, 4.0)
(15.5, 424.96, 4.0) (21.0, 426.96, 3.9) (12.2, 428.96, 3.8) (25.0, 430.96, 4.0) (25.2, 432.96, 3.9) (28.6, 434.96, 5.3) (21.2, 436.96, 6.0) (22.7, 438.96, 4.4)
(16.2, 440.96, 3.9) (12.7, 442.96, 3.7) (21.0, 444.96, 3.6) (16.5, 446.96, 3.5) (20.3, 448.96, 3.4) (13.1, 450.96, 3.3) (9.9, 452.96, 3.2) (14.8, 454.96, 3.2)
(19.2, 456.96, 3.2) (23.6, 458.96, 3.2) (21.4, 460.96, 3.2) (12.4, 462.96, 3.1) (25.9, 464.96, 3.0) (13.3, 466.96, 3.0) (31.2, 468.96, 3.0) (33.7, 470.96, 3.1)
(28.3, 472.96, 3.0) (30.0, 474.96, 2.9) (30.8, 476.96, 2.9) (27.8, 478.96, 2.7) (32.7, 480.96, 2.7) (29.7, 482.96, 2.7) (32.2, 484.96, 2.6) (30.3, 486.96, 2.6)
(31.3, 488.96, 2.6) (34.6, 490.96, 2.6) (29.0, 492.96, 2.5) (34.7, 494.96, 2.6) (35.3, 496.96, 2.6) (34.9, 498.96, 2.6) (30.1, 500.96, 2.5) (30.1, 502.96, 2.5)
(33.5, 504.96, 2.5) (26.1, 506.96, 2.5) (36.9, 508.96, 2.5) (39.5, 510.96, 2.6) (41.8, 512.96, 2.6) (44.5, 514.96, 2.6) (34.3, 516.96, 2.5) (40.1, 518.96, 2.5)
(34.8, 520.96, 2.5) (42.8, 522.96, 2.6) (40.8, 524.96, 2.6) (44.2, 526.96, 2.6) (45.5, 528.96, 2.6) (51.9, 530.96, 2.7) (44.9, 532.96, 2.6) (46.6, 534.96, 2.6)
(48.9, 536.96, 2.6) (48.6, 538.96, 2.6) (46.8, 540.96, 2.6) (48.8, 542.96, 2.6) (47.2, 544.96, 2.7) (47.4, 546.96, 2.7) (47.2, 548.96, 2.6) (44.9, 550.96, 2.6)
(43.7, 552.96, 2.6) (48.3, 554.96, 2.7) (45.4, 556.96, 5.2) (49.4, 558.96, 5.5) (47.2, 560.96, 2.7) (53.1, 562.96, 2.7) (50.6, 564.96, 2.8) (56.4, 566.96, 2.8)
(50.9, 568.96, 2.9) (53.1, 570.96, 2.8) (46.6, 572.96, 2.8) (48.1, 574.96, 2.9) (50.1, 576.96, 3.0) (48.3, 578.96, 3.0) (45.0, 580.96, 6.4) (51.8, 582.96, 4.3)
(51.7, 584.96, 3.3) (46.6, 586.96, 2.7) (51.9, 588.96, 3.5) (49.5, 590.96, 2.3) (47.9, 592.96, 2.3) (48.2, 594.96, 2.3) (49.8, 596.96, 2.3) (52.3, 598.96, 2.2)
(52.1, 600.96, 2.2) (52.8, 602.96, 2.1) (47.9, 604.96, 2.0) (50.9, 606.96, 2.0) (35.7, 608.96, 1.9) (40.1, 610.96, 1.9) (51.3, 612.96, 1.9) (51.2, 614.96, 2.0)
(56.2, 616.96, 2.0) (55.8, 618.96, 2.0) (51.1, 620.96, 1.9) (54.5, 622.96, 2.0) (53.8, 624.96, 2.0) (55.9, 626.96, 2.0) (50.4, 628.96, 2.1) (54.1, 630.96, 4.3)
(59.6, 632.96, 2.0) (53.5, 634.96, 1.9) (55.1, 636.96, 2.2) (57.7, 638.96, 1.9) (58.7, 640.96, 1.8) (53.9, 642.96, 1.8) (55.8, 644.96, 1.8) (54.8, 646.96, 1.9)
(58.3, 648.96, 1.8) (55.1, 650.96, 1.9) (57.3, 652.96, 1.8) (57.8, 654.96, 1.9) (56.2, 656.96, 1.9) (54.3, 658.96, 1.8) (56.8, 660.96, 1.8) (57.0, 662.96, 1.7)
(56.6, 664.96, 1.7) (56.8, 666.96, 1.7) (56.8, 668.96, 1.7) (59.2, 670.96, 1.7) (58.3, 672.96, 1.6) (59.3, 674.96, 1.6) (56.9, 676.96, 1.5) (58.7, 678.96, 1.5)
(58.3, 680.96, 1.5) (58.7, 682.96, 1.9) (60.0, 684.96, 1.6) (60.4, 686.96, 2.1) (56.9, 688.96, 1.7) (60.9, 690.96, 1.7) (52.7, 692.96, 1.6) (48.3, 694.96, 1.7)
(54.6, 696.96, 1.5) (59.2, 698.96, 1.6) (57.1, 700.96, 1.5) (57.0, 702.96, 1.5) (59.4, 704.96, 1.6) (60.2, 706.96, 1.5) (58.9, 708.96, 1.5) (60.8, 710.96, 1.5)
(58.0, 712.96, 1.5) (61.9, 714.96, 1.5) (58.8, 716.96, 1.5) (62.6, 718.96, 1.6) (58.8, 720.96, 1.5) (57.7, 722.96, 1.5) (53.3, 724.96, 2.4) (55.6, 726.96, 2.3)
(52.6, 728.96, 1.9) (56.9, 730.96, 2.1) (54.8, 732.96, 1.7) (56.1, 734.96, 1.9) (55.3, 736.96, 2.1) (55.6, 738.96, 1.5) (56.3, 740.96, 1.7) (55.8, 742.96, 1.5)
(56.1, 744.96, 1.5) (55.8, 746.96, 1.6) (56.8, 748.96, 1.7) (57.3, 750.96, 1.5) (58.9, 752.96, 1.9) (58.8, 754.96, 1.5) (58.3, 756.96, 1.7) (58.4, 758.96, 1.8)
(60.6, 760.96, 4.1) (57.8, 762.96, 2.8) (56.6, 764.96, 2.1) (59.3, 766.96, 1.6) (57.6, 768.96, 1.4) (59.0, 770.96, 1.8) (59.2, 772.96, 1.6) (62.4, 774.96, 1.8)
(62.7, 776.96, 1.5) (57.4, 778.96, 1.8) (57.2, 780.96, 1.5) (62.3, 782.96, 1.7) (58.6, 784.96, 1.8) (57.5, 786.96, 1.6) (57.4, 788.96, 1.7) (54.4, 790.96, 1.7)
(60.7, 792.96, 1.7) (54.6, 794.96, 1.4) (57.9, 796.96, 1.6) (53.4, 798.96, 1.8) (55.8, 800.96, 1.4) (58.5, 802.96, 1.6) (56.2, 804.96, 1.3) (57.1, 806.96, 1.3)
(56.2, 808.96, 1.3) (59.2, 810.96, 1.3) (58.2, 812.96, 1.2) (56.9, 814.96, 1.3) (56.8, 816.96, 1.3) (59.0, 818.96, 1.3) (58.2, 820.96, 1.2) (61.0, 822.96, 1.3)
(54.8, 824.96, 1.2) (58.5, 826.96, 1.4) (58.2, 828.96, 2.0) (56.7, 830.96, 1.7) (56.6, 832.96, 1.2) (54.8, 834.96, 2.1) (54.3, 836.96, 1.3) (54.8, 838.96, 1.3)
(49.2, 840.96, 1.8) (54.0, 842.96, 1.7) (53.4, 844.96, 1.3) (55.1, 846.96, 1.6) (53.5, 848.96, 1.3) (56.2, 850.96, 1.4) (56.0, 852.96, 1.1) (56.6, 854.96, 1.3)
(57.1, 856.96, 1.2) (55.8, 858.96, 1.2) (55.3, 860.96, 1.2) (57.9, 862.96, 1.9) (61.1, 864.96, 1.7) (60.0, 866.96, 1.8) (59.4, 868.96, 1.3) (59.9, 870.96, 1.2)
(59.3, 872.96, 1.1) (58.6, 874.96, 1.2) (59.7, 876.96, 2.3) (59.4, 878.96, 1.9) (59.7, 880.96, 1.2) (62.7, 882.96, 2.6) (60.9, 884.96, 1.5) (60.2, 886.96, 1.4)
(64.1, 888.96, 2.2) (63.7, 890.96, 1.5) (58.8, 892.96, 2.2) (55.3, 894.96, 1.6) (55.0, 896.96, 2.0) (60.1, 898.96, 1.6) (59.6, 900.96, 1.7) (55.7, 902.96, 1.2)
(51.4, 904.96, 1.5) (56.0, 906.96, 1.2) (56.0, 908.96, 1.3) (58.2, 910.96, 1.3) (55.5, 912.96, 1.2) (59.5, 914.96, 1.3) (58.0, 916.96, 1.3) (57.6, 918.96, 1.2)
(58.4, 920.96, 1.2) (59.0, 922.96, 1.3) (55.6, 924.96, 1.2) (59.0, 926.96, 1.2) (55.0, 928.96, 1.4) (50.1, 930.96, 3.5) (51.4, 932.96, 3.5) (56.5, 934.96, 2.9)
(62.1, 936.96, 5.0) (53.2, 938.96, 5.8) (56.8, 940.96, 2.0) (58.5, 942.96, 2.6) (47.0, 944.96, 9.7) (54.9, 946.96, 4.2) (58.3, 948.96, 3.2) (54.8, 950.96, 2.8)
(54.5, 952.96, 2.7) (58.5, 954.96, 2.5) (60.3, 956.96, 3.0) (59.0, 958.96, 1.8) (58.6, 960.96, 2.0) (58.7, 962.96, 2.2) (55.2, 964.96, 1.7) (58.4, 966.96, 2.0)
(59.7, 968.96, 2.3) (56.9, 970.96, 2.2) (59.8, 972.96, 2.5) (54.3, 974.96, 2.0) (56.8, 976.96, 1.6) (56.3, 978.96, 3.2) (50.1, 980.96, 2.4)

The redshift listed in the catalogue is 0.177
